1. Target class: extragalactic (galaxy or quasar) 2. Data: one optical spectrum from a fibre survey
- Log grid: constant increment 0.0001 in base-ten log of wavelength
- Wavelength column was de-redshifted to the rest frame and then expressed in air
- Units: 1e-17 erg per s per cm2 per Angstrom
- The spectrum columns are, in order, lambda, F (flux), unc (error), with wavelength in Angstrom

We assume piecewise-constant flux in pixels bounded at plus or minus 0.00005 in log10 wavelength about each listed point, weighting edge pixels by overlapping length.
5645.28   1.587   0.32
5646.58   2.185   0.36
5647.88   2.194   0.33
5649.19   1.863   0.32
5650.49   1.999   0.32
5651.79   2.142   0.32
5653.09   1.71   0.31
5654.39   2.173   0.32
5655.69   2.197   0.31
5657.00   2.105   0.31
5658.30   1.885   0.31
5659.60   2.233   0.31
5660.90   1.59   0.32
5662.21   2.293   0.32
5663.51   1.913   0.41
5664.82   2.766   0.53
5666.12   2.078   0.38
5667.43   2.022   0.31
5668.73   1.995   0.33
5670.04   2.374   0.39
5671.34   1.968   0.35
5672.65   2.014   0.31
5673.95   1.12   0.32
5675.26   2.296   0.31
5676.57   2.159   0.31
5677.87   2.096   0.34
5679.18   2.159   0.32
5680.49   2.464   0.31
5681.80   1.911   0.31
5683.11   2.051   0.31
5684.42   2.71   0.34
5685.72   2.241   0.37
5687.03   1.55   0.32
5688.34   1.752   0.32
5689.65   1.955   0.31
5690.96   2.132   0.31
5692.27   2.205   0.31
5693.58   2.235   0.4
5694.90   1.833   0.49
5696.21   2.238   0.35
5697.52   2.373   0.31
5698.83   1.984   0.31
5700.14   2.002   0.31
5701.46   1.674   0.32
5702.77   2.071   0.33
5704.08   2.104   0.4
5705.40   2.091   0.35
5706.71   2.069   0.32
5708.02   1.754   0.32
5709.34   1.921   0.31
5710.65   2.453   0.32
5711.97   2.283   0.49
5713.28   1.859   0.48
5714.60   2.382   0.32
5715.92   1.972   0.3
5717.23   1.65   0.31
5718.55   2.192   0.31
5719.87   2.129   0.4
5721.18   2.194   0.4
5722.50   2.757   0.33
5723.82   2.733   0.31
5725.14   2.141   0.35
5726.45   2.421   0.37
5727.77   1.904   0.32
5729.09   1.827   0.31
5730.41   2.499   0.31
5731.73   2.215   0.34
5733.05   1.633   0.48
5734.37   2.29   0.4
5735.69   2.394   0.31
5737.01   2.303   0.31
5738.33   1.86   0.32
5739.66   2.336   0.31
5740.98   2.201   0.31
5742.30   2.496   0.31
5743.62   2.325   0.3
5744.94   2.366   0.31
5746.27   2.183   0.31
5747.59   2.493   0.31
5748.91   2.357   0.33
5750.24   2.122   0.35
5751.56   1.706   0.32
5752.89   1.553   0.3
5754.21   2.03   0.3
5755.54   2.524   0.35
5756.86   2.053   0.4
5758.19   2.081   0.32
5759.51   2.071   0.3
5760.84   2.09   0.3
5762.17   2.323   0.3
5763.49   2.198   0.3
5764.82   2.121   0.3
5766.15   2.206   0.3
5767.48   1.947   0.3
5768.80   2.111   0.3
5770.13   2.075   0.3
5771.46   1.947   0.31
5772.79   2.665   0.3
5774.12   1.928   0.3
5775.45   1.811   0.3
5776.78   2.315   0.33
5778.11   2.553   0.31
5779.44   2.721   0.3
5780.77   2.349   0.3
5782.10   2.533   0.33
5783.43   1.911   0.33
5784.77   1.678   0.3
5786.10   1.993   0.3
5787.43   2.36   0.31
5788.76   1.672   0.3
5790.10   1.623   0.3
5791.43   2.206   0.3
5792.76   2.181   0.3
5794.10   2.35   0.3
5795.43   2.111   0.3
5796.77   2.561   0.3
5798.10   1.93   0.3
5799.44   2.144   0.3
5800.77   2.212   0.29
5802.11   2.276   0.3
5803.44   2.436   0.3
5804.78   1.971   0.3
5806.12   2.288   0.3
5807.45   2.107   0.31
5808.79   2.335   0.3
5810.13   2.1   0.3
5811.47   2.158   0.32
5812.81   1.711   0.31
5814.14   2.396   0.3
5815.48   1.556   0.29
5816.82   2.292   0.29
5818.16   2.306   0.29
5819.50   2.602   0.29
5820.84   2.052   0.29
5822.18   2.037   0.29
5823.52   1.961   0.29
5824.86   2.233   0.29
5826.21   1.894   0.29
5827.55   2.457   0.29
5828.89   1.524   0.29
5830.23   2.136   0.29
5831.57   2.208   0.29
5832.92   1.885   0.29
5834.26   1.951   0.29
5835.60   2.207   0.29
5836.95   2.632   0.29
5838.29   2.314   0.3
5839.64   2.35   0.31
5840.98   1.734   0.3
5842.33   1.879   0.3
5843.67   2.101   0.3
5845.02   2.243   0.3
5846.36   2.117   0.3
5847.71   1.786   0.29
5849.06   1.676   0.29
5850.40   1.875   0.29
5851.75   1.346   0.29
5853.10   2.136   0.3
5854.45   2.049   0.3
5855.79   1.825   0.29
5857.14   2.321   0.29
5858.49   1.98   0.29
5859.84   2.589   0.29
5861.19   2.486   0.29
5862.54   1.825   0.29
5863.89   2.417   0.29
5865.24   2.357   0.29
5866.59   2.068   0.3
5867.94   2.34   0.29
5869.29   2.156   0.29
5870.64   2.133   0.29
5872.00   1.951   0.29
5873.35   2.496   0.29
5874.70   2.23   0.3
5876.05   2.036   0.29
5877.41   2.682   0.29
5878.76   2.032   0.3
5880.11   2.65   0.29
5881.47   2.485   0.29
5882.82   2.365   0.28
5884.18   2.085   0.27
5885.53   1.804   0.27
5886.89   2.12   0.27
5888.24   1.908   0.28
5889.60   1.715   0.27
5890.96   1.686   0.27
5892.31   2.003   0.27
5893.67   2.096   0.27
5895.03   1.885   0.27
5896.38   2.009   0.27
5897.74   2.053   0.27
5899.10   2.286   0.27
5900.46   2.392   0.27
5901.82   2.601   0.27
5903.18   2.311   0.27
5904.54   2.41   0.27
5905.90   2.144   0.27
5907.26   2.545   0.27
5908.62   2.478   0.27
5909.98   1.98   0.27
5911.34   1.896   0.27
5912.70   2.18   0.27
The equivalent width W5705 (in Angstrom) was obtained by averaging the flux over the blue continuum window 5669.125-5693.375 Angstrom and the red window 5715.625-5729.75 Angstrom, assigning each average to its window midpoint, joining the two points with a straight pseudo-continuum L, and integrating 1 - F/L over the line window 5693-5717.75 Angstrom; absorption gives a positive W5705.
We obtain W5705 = 0.9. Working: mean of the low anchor 2.07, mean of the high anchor 2.18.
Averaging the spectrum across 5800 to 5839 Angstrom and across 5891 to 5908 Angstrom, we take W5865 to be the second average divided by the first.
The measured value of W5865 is 1.0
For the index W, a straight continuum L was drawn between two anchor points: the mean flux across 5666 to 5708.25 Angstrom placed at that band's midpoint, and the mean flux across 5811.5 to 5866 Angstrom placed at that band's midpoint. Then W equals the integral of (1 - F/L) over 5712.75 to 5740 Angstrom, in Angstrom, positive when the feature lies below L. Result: -1.5 Angstrom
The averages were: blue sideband 2.05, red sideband 2.09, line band 2.17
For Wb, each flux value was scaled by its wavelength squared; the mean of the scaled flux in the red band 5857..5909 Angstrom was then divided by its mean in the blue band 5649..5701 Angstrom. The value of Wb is 1.14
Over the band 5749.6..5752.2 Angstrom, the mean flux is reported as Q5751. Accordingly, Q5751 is 1.92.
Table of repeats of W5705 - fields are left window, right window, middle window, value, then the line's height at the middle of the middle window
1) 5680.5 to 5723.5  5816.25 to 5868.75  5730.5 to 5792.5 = -1.6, 2.1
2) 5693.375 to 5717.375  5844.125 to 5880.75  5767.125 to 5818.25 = -1.1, 2.1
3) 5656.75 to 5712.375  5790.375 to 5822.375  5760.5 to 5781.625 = -0.7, 2.15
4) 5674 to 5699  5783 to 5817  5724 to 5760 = -1.2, 2.1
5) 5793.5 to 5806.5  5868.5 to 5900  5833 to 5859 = 1.8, 2.17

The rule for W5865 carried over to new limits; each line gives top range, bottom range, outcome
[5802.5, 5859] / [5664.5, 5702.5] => 1.00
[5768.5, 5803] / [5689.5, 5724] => 1.02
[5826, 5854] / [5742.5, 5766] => 0.94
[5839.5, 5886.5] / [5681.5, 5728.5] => 1.01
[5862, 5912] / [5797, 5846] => 1.02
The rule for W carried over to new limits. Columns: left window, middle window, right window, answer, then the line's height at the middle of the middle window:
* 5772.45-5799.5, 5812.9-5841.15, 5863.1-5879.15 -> 1.0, 2.2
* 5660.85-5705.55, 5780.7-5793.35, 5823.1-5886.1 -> 0.4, 2.11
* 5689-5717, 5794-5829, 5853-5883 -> 0.5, 2.18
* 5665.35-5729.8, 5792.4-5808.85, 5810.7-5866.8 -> -1.0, 2.09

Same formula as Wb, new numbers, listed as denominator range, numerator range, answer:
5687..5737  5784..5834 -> 1.03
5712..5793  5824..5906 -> 1.02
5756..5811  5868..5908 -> 1.05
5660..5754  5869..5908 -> 1.10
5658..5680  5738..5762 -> 1.08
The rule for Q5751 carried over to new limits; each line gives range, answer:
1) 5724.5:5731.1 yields 2.16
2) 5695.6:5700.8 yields 2.15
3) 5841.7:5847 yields 2.09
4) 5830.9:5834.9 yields 2.01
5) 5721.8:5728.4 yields 2.39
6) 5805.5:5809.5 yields 2.24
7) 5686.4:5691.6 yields 1.85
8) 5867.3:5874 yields 2.21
